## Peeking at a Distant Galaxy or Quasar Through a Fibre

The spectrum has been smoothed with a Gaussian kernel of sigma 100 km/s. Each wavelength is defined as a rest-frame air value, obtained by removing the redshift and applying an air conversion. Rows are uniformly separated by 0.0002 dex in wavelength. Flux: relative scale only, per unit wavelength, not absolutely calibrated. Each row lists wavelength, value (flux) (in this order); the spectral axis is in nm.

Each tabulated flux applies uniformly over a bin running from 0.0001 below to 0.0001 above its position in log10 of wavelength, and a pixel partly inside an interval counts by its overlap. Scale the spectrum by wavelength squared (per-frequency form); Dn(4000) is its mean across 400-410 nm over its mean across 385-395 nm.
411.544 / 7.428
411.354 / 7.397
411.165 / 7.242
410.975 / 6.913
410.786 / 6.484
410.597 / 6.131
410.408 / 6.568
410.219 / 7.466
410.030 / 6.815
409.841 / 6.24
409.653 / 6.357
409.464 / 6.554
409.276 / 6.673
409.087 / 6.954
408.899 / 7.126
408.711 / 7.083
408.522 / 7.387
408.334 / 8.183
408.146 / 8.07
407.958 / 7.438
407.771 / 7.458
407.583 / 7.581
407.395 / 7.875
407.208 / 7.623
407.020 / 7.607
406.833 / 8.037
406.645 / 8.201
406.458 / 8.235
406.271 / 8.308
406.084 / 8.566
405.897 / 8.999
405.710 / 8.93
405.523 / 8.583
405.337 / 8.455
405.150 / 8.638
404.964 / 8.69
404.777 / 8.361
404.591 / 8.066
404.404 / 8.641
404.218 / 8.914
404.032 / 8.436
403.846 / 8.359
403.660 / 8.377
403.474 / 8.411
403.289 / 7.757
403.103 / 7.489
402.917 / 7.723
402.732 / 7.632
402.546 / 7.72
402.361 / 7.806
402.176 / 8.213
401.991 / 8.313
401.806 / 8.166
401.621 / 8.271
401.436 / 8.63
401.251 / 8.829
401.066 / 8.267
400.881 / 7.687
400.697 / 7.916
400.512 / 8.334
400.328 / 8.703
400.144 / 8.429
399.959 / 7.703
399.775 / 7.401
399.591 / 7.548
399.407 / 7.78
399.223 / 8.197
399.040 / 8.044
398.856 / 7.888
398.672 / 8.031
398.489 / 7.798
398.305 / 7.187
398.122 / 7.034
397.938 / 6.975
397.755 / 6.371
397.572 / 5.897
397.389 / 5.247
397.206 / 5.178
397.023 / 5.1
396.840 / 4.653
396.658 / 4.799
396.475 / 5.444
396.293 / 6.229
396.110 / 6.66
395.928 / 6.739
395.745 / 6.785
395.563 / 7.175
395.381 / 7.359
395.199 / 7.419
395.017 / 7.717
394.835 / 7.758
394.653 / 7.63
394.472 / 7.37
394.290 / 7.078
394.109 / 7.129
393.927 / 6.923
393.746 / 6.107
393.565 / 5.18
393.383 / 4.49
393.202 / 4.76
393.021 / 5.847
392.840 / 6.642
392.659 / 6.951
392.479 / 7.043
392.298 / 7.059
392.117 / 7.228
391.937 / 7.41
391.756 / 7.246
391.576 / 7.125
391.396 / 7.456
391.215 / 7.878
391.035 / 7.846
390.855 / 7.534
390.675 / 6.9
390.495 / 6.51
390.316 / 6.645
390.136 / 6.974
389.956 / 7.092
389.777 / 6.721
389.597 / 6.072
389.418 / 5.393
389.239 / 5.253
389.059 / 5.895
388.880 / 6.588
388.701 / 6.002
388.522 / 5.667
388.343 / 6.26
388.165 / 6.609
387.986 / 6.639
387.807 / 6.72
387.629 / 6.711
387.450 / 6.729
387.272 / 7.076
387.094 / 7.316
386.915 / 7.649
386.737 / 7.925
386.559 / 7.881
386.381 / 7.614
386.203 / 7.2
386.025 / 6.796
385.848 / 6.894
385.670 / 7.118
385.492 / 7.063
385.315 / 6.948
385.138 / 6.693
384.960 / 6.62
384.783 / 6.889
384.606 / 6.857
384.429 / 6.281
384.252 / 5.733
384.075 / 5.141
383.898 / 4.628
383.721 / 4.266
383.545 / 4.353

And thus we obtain 1.3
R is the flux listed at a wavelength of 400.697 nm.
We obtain 7.916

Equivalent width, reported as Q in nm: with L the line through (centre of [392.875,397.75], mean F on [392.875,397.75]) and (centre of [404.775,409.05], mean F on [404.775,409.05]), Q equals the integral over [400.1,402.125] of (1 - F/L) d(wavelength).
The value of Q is -0.33 nm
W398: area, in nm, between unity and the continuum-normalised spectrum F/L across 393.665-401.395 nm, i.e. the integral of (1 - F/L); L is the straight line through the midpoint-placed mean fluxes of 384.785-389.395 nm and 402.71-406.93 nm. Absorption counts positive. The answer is 0.59 nm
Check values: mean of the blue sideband 6.77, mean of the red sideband 8.35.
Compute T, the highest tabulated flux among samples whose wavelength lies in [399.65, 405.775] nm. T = 8.93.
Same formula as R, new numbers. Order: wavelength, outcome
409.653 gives 6.357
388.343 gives 6.26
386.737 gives 7.925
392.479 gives 7.043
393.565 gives 5.18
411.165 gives 7.242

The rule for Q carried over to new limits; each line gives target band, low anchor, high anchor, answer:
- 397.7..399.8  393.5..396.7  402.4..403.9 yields -0.07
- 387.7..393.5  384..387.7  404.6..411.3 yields 0.41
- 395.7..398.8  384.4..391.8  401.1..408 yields 0.55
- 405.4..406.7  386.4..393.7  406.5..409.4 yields -0.19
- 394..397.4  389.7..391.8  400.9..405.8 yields 0.48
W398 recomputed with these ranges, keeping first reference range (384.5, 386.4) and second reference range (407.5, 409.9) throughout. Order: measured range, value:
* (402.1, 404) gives -0.23 nm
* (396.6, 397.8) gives 0.30 nm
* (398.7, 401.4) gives -0.37 nm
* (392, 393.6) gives 0.19 nm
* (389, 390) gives 0.14 nm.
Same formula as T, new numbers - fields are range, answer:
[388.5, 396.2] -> 7.878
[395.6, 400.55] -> 8.703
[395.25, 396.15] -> 7.359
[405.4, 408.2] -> 8.999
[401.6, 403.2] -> 8.313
